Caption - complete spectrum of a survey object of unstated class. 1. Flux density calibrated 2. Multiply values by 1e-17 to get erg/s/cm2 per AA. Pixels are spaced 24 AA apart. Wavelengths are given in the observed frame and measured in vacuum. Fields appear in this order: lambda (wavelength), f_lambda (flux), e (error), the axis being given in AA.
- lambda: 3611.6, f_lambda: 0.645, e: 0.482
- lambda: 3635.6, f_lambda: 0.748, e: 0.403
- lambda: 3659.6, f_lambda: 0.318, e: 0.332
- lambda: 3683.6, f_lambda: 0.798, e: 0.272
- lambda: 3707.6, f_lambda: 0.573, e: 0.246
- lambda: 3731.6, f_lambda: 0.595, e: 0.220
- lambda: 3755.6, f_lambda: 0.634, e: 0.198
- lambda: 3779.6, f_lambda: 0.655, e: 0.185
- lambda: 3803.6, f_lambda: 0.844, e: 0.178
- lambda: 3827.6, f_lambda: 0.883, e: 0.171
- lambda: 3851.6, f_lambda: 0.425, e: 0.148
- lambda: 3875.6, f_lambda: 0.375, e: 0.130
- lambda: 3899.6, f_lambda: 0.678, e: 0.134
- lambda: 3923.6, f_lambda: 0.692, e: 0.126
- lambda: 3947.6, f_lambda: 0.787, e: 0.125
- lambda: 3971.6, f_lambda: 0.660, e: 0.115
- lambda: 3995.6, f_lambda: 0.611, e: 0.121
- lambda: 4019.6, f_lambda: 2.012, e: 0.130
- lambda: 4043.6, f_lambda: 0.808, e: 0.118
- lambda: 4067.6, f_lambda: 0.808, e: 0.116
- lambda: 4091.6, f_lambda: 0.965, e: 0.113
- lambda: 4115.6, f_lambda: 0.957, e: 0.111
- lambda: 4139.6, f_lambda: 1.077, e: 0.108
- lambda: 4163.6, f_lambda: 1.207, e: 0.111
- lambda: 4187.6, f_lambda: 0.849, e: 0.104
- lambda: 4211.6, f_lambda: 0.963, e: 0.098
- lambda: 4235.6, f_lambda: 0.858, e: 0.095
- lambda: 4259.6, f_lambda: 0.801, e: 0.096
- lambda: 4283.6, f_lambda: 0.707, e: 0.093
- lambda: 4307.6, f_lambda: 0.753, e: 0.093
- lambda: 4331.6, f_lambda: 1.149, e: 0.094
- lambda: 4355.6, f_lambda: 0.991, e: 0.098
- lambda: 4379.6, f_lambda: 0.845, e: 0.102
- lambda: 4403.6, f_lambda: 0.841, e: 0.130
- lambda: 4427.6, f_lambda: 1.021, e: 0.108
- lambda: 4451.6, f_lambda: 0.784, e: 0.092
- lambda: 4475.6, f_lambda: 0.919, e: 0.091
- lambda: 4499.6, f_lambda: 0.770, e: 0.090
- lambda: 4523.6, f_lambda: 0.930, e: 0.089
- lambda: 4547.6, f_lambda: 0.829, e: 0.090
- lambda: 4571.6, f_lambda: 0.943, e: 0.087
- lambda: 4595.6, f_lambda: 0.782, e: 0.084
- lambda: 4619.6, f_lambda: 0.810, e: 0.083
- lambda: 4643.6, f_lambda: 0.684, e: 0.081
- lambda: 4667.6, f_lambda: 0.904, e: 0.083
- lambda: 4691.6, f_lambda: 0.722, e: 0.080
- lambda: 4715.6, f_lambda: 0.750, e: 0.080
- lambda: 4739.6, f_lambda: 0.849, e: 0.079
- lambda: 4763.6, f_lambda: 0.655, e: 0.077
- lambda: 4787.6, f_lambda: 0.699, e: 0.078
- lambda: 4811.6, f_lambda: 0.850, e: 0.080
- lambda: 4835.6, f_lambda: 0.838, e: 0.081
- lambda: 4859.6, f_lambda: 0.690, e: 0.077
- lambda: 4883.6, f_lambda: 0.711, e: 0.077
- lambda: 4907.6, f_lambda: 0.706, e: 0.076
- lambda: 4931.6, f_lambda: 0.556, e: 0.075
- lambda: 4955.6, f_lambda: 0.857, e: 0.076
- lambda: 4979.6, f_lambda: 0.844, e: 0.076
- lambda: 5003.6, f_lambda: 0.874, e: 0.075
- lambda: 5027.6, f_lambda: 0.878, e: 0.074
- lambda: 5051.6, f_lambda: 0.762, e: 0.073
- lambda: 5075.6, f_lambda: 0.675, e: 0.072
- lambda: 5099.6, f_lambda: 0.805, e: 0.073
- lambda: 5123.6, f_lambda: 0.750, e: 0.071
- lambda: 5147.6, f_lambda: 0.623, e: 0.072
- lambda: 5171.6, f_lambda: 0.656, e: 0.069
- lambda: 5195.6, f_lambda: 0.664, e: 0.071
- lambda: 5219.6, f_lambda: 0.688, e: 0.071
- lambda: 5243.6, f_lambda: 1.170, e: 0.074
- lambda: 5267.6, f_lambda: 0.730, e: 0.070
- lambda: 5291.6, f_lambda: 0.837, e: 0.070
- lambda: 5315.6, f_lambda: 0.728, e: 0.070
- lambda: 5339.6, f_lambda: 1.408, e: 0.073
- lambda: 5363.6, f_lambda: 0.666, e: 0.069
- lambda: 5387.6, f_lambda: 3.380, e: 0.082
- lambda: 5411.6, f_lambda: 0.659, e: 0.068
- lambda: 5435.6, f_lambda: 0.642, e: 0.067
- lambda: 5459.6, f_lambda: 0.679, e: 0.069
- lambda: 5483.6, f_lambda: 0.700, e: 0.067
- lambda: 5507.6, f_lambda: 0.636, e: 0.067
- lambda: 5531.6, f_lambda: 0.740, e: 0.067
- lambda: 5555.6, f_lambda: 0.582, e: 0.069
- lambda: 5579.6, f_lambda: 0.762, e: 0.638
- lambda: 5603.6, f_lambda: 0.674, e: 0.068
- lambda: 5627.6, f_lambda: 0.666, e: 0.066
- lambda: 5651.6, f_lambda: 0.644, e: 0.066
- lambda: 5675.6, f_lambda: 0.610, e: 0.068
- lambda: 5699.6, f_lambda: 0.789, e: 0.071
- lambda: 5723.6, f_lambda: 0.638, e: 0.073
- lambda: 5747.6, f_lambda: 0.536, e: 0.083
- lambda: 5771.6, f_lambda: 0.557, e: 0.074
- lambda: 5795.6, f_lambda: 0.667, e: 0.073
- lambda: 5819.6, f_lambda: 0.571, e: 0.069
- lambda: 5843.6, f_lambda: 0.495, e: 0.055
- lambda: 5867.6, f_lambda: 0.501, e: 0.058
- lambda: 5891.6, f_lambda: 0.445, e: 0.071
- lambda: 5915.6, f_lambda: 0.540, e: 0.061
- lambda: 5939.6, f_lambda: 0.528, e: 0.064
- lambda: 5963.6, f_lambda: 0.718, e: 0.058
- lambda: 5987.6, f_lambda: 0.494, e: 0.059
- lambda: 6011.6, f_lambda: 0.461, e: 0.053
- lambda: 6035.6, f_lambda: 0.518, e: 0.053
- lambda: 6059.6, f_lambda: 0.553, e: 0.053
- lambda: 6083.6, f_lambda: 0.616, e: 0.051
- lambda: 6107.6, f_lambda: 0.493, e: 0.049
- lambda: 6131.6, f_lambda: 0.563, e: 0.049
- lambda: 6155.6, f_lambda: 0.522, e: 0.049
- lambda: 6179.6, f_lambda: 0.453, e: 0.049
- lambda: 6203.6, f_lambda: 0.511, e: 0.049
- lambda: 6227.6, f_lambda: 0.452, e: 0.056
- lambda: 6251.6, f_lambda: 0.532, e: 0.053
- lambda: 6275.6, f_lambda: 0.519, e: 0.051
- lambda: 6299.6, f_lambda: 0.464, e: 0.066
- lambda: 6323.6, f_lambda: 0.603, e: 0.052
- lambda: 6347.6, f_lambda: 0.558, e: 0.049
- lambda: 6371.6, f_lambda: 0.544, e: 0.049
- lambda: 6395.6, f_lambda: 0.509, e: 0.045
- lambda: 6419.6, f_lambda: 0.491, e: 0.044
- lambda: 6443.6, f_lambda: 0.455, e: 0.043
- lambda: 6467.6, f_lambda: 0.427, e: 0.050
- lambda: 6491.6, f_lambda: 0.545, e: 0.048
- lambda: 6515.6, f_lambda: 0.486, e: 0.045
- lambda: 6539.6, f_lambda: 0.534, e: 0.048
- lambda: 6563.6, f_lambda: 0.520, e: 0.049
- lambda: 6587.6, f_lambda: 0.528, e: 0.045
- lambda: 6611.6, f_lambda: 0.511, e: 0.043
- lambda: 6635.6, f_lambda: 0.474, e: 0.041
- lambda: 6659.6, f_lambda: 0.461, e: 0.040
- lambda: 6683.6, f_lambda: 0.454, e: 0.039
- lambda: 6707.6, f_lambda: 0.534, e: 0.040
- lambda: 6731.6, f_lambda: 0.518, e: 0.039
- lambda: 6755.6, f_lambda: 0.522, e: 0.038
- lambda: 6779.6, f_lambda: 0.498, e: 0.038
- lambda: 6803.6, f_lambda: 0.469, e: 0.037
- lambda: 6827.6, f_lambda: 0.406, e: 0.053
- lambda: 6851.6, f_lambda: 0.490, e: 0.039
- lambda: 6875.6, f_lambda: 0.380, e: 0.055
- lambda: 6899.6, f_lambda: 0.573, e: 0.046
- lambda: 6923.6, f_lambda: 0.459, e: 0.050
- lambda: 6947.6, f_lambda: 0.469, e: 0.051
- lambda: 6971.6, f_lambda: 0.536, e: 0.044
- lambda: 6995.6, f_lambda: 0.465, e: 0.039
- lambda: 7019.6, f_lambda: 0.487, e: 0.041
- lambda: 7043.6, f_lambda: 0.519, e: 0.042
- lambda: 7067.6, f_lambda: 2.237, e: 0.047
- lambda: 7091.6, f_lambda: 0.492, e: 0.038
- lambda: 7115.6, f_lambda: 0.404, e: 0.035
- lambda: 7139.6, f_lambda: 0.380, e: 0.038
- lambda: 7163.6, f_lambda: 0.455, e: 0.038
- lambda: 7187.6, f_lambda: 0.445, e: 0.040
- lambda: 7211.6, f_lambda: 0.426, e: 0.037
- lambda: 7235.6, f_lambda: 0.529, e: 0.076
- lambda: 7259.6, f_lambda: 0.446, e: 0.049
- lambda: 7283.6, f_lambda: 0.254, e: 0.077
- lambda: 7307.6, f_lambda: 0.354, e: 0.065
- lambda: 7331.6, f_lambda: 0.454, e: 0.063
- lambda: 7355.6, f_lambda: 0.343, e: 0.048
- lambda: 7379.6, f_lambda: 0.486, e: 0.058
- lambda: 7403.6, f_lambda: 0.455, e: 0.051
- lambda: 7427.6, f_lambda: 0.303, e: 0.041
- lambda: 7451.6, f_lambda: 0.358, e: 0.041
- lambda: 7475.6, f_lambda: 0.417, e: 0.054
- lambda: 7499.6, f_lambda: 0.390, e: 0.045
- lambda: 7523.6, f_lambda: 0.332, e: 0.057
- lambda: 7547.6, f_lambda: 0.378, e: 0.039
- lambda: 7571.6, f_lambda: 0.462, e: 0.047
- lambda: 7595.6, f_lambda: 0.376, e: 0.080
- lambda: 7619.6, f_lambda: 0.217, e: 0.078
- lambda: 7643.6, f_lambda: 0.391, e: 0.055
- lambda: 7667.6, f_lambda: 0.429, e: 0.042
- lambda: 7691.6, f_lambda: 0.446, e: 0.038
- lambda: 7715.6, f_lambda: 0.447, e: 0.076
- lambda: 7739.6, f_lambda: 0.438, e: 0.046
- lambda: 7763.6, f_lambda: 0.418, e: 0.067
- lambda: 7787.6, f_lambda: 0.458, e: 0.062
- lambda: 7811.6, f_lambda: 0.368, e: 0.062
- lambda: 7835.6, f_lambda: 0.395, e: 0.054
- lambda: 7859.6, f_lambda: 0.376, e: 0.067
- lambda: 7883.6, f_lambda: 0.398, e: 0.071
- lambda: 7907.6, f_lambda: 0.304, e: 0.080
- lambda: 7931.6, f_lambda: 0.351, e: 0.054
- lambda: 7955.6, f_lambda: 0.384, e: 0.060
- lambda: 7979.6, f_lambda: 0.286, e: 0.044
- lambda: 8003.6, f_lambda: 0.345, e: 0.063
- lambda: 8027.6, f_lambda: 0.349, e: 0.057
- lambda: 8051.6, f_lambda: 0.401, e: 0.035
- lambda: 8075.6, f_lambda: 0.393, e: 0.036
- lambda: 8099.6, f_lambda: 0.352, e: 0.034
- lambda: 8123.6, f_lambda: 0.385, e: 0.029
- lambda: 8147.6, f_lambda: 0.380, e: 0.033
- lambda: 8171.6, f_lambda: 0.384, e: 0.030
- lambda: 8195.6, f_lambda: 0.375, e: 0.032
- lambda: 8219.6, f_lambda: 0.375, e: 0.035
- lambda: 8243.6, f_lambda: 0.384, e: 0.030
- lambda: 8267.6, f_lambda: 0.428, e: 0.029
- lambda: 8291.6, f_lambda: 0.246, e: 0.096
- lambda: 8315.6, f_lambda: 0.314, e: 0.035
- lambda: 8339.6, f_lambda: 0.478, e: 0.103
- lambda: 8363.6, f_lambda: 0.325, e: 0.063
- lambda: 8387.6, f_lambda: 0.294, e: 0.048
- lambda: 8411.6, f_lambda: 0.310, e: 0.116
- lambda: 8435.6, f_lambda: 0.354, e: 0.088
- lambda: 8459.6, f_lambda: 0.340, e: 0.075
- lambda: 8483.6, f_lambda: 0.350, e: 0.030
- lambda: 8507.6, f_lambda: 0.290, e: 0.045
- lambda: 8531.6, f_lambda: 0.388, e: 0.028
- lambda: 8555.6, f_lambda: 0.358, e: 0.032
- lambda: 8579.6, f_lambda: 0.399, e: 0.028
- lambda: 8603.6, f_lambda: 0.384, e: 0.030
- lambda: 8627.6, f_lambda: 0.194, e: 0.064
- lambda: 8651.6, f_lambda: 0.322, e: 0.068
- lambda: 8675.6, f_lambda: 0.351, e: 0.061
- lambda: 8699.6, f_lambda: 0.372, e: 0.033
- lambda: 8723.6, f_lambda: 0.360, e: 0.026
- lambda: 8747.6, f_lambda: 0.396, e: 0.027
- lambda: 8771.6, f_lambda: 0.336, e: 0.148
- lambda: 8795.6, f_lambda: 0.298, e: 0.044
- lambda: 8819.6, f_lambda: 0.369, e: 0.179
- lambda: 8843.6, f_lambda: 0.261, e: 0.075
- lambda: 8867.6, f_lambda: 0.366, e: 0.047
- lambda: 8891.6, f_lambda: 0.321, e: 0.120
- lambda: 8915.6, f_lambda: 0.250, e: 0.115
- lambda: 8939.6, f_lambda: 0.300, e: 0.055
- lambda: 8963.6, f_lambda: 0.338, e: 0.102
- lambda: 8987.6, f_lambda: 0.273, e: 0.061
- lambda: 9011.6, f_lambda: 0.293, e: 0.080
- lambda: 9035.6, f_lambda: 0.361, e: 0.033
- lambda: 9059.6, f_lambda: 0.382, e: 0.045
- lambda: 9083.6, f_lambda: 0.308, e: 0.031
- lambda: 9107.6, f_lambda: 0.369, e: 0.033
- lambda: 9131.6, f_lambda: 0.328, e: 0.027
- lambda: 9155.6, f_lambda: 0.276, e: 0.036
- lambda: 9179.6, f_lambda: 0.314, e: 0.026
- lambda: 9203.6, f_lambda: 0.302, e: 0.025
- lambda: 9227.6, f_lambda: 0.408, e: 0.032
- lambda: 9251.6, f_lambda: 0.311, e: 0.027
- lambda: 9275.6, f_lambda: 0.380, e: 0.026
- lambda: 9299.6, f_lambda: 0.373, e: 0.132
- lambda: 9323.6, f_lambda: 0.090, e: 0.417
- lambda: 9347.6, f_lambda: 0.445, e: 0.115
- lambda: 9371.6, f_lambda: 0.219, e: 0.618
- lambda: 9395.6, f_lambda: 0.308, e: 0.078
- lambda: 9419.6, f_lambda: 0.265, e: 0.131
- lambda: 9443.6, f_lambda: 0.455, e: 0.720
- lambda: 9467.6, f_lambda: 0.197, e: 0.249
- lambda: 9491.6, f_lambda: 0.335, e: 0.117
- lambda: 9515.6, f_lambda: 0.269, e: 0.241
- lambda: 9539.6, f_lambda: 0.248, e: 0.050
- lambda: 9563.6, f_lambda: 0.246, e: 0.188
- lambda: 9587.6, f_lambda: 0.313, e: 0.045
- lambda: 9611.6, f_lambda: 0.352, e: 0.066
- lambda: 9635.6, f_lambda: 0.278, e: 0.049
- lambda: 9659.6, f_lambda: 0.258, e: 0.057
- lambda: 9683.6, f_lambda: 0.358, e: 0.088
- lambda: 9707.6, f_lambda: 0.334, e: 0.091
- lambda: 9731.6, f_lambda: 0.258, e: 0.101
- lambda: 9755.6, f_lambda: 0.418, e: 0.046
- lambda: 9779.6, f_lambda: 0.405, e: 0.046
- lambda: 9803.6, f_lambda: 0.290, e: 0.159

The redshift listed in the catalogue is 0.08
